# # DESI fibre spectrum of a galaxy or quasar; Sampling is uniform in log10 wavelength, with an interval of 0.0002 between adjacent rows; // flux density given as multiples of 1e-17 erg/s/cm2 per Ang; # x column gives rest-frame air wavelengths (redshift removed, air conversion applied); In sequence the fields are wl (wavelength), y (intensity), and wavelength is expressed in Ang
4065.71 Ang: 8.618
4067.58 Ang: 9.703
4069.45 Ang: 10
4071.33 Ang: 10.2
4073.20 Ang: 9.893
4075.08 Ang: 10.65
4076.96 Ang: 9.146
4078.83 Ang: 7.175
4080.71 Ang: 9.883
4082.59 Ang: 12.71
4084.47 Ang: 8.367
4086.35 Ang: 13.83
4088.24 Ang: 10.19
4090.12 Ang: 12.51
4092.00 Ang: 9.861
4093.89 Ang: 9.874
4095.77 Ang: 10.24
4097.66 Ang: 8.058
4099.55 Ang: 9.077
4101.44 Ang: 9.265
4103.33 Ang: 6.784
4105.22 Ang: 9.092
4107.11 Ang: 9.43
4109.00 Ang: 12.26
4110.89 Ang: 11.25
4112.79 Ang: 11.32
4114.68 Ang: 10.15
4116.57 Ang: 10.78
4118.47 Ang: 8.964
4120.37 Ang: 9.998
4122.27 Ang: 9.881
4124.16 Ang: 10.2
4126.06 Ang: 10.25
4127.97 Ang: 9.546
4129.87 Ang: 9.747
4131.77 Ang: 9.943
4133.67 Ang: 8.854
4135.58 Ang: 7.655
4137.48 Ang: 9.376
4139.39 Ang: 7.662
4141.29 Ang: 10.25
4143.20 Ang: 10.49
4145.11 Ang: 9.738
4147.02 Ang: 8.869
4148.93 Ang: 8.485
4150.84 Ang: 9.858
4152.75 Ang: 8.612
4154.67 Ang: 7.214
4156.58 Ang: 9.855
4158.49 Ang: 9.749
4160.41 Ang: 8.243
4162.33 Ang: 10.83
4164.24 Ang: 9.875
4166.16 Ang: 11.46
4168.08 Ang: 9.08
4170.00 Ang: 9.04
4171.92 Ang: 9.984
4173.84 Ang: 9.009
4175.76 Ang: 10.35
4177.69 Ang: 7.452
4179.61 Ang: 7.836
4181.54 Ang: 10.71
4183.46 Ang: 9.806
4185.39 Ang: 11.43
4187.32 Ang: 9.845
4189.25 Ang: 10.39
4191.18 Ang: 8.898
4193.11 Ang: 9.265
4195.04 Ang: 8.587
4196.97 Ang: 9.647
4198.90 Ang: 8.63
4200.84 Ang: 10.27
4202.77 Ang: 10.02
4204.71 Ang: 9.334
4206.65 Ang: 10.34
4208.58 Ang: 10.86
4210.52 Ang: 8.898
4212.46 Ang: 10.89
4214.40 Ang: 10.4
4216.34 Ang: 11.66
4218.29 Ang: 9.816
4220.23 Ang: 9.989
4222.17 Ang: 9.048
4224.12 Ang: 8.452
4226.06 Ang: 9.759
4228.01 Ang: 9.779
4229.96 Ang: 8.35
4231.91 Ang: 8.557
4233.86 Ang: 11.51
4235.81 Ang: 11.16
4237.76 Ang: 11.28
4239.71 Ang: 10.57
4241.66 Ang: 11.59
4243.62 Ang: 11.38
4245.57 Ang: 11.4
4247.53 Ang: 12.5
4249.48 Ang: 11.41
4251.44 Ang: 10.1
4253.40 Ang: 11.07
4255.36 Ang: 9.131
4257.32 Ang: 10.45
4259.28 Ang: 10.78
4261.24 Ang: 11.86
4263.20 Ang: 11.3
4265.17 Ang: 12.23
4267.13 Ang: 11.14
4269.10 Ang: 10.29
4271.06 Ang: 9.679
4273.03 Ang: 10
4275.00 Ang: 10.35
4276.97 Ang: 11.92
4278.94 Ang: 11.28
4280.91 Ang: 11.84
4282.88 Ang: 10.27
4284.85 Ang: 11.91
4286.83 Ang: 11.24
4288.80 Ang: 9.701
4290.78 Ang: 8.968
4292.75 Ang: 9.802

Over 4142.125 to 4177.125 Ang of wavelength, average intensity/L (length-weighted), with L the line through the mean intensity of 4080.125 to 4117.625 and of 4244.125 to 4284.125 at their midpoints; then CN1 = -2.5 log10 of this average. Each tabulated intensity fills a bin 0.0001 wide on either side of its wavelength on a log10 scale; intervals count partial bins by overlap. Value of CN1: 0.11 mag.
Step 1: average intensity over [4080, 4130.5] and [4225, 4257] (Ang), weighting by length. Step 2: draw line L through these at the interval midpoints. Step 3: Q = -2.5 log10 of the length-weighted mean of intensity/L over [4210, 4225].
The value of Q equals 0.06 mag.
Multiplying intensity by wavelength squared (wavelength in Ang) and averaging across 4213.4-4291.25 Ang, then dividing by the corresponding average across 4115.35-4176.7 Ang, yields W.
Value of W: 1.18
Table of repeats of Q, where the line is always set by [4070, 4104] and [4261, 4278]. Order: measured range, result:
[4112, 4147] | 0.050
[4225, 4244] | 0.040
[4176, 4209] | 0.097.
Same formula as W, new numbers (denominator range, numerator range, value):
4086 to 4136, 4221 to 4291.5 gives 1.15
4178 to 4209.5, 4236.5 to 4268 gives 1.18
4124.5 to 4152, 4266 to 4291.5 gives 1.22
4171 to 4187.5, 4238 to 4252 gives 1.22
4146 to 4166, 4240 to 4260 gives 1.24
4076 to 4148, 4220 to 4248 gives 1.12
